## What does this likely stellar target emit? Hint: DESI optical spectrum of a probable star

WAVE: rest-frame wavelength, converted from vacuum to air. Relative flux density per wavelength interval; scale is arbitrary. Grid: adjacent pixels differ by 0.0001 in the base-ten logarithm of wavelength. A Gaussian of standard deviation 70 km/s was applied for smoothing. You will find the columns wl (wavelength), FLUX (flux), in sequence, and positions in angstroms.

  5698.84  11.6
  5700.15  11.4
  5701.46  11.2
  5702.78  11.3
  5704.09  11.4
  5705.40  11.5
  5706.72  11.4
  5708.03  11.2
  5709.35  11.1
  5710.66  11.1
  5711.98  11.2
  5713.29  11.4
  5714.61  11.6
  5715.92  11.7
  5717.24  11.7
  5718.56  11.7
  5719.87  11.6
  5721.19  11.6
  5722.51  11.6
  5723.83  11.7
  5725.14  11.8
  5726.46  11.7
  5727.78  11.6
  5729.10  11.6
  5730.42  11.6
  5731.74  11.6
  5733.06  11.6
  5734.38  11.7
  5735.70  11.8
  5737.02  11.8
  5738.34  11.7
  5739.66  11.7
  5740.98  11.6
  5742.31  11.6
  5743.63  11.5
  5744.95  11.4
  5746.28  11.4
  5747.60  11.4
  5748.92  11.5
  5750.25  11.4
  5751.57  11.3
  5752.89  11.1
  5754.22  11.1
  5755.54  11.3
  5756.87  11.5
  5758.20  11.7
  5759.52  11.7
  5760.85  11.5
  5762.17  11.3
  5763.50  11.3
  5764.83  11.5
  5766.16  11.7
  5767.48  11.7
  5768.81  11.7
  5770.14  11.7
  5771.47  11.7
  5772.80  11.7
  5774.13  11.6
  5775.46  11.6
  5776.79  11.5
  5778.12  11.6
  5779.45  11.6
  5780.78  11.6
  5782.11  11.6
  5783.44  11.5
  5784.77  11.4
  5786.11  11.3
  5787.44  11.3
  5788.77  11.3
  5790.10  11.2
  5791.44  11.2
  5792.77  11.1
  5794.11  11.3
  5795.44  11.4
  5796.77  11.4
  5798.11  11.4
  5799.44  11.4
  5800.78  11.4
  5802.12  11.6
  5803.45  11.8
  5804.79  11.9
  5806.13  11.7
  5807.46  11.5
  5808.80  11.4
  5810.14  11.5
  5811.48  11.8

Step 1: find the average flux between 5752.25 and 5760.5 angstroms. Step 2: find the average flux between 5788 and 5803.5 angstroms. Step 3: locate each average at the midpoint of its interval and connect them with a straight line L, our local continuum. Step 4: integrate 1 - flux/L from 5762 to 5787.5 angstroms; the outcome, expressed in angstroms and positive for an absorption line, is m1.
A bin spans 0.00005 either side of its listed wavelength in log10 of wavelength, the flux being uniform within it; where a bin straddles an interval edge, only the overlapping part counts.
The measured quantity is -0.40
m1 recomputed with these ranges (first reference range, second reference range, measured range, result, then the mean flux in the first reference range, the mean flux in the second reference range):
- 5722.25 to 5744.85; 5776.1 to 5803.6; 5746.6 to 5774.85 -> 0.1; 11.7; 11.4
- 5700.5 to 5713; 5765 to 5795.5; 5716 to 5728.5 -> -0.4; 11.3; 11.5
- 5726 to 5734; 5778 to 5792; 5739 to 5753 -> 0.1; 11.6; 11.4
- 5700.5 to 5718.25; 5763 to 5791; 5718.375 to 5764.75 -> -0.4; 11.4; 11.5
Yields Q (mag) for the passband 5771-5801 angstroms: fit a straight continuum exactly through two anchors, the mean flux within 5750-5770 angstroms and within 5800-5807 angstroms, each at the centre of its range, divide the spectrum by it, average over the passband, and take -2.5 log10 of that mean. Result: 0.014 mag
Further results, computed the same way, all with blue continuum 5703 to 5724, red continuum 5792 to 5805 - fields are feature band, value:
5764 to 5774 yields -0.02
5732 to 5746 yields -0.02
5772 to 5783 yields -0.01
